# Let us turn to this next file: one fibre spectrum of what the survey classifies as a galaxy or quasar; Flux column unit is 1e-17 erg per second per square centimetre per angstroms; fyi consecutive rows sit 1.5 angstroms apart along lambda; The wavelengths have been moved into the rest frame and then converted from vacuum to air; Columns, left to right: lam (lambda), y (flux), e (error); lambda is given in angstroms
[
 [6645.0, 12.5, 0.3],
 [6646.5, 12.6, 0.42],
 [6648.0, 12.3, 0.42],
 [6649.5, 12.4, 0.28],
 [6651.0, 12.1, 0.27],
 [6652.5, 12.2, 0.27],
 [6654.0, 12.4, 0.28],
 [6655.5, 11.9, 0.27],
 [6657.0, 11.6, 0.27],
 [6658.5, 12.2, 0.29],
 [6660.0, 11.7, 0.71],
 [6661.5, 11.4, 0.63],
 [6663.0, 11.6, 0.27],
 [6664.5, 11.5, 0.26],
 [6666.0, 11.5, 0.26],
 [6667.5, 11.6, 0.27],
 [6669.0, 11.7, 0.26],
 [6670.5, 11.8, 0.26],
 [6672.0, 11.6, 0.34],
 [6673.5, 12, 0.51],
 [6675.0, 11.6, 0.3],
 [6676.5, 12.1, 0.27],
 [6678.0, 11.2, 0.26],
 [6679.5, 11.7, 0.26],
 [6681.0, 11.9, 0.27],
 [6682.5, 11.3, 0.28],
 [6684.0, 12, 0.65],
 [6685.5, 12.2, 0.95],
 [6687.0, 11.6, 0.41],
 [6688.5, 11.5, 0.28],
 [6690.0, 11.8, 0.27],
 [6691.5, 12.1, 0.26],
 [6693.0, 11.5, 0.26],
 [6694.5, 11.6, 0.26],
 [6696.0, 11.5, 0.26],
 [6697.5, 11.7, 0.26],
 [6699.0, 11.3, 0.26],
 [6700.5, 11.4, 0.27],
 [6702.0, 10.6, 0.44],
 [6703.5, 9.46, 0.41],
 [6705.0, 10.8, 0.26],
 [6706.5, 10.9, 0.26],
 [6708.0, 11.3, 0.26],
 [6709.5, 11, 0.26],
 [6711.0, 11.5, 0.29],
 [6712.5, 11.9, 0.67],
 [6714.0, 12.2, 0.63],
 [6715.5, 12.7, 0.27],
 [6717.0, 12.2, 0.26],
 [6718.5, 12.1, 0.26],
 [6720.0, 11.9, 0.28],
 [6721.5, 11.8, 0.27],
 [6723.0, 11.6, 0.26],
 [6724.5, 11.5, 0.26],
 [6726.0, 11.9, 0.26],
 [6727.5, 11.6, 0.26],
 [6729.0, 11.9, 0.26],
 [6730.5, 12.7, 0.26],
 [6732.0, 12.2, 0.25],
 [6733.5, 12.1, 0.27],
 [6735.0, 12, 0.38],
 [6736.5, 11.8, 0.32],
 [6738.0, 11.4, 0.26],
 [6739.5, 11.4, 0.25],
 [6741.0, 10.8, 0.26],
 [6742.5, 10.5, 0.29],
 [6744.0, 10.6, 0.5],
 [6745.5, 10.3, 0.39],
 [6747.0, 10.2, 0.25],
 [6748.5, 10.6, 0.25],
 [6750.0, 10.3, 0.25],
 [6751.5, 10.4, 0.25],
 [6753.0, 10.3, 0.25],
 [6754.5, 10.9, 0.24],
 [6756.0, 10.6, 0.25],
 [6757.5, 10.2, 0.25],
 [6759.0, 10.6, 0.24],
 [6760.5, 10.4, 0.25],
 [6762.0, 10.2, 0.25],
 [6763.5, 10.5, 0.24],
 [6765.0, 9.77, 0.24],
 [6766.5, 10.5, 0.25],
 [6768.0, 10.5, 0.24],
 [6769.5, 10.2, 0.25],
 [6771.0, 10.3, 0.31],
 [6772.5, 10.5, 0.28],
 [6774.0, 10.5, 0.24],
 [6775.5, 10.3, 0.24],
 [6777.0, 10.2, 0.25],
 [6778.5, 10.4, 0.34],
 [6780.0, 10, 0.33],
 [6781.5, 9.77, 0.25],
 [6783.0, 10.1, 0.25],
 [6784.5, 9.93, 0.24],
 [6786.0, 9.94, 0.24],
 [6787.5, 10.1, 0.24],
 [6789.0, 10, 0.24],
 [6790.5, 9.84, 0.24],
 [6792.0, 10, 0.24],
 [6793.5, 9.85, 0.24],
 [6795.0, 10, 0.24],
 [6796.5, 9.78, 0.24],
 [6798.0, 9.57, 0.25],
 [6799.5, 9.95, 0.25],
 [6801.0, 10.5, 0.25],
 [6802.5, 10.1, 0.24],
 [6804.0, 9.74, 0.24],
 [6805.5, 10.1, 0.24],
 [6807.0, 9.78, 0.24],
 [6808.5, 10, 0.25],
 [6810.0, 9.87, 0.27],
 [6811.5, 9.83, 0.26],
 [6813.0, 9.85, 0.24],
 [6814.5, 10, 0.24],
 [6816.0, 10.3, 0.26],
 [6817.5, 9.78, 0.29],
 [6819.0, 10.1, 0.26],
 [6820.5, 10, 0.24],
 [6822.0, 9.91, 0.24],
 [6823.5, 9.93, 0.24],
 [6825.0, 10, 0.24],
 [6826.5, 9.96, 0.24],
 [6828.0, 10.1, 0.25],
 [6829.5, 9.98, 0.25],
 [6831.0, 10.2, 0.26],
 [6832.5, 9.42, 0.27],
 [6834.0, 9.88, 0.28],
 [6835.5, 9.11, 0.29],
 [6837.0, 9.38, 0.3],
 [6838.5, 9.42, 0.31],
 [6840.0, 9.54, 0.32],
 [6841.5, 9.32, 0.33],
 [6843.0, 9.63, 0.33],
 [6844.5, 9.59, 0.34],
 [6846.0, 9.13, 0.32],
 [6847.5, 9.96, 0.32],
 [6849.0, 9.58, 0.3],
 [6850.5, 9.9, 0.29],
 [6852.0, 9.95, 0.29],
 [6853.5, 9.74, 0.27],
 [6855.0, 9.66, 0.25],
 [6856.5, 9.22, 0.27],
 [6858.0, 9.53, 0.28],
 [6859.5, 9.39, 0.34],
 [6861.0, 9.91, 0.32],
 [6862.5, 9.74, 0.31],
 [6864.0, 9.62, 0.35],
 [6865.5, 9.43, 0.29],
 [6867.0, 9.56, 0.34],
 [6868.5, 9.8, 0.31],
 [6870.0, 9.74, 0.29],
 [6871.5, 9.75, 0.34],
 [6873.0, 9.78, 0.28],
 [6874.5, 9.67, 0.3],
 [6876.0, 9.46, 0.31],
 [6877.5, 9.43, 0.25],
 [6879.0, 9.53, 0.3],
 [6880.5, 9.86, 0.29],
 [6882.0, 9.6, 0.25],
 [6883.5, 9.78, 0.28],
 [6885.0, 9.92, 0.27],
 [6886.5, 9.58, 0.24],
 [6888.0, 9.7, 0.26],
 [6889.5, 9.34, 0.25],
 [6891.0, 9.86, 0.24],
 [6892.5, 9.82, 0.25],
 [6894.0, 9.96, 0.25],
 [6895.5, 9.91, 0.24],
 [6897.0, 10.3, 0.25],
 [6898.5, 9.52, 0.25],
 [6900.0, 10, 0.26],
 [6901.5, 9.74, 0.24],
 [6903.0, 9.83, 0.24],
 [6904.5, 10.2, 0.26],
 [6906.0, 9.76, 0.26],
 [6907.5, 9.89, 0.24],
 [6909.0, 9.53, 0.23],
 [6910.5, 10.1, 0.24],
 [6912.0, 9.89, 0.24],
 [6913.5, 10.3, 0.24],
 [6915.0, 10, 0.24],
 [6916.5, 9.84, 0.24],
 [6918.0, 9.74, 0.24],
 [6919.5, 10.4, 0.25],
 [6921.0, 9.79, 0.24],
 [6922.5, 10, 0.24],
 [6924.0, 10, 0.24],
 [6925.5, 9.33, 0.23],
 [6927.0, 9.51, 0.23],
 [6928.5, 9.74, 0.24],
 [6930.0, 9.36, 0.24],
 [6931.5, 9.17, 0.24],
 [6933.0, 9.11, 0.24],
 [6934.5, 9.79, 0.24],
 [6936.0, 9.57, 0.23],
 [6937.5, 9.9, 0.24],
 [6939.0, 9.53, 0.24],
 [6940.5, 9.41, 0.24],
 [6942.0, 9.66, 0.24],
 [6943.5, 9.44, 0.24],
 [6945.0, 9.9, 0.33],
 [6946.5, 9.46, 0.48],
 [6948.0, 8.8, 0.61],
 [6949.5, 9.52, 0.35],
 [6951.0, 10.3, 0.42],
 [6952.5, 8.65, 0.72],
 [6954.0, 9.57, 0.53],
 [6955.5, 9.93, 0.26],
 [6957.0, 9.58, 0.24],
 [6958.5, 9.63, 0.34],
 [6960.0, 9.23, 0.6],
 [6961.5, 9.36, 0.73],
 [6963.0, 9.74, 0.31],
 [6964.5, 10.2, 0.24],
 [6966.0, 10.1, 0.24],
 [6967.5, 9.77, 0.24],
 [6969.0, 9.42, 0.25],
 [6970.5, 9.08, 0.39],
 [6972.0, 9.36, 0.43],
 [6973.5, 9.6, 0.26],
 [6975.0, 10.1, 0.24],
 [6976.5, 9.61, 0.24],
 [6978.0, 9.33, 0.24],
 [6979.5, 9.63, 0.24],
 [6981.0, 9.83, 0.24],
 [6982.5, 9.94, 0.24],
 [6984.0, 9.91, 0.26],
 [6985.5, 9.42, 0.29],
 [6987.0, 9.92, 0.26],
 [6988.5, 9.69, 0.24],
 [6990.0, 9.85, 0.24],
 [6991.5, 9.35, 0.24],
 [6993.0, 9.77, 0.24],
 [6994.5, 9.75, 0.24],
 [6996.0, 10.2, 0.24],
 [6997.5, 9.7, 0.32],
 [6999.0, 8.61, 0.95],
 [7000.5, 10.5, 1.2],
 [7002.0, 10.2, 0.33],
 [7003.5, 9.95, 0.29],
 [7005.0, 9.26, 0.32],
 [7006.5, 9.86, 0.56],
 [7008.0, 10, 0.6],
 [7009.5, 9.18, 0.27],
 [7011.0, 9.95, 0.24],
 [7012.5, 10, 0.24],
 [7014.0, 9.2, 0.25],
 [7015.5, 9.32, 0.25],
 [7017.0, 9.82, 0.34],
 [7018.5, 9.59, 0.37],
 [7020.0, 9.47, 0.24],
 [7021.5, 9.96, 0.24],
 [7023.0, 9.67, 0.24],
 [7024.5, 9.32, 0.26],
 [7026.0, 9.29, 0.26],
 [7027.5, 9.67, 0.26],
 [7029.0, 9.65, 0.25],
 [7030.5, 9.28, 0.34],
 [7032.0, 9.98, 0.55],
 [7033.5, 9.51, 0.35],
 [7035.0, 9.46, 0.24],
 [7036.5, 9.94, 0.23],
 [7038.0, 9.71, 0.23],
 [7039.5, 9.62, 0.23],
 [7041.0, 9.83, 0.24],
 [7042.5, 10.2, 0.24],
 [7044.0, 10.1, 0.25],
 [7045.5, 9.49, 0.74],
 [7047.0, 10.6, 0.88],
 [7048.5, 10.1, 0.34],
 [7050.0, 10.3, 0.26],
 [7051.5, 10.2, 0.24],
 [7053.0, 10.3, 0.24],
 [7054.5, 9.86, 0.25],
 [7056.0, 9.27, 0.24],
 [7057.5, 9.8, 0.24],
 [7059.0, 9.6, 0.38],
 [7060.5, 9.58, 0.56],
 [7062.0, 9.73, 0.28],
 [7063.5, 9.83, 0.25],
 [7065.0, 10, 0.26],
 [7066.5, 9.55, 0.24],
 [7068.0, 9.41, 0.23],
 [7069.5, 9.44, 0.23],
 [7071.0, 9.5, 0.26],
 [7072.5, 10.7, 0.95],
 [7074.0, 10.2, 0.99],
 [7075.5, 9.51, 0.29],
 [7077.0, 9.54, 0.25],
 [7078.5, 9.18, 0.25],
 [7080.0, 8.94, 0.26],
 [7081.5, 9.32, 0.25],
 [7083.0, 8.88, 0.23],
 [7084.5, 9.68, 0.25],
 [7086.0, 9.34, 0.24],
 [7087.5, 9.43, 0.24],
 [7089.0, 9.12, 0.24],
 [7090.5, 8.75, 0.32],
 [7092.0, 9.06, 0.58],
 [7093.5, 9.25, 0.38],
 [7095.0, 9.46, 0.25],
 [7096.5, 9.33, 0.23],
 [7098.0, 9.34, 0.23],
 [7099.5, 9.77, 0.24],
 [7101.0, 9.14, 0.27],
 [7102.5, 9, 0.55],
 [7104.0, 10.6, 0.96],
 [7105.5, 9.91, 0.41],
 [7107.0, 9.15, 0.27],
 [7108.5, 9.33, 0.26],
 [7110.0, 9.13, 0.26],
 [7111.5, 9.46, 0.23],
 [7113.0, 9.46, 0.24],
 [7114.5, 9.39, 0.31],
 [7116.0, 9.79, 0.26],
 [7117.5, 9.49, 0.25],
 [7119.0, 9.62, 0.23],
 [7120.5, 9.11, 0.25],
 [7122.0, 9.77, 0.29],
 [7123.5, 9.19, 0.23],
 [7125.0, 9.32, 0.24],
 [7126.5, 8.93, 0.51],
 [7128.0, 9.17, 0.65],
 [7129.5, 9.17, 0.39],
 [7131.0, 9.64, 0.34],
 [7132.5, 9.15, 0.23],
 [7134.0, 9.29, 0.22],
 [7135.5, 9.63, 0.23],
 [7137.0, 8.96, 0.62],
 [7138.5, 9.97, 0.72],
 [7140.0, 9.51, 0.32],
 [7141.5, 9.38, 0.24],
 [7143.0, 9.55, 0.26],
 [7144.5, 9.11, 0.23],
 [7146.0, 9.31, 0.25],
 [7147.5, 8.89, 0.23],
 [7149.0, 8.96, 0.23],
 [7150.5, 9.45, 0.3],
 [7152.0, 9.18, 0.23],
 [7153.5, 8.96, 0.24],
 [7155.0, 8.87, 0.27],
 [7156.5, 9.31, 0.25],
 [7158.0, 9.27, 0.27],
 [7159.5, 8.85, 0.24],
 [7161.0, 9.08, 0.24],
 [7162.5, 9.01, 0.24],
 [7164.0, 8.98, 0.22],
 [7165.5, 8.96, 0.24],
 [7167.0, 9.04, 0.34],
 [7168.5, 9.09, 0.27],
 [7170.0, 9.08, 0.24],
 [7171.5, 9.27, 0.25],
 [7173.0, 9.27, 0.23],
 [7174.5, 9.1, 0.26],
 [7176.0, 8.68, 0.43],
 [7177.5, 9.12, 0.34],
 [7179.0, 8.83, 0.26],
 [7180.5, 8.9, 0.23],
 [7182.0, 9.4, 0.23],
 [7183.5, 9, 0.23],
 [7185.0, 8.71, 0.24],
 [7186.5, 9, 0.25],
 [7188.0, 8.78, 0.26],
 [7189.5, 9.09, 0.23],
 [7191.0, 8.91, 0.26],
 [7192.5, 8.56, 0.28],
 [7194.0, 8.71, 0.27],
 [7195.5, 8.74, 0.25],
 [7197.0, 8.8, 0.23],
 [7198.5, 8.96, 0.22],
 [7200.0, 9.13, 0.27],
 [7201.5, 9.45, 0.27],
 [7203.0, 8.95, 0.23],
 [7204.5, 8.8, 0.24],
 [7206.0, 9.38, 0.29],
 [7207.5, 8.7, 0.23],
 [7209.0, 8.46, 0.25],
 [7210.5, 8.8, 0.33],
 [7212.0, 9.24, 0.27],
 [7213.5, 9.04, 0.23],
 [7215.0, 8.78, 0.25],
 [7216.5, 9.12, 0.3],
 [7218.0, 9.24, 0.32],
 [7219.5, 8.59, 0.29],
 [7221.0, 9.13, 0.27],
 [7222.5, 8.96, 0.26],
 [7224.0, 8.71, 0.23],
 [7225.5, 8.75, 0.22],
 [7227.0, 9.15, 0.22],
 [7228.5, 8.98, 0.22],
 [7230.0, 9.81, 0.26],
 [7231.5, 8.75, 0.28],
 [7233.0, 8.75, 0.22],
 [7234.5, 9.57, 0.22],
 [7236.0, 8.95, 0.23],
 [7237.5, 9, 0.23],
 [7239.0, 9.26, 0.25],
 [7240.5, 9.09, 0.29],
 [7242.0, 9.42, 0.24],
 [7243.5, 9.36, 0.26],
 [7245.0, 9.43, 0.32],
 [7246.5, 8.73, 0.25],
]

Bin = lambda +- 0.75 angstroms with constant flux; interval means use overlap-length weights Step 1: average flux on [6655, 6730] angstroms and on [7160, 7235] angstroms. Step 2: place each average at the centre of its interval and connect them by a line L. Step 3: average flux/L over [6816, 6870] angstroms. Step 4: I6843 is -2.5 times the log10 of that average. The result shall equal 0.12 mag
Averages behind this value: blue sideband 11.6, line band 9.71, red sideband 8.98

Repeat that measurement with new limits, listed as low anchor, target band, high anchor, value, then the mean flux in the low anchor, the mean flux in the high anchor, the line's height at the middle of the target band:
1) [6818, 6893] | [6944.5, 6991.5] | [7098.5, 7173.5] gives -0.01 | 9.69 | 9.3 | 9.53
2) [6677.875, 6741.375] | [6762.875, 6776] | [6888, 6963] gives 0.08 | 11.6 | 9.7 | 11.1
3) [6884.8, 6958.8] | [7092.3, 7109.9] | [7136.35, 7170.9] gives -0.02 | 9.71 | 9.16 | 9.29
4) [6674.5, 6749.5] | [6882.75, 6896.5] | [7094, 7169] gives 0.09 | 11.5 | 9.31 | 10.6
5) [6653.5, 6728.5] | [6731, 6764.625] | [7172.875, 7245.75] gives 0.05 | 11.6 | 9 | 11.3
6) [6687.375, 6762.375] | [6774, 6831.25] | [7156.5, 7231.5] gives 0.09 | 11.3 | 8.99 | 10.9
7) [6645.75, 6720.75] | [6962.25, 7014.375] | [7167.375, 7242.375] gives 0.04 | 11.7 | 9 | 10.1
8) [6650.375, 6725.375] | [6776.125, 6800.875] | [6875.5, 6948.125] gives 0.08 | 11.6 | 9.73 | 10.8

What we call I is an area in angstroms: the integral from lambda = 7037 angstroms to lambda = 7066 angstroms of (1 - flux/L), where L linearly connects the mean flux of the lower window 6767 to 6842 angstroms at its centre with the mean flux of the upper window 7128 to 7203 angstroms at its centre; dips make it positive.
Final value -1.6 angstroms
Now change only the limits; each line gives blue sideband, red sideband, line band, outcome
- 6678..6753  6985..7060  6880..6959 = 4.6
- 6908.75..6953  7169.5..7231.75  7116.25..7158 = -0.7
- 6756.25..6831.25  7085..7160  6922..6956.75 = 0.7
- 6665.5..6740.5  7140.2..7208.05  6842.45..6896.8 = 5.3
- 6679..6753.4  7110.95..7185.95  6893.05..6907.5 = 0.8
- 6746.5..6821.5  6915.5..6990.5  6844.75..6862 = 0.5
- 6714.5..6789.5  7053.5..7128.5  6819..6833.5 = 0.8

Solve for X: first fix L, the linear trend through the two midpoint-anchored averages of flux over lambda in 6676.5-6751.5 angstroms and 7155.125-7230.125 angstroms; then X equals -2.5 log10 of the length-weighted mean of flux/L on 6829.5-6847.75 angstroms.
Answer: 0.14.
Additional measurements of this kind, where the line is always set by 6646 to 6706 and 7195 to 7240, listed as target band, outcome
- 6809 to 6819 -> 0.107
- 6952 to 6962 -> 0.093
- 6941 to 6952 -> 0.085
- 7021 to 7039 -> 0.034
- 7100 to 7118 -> 0.005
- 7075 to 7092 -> 0.049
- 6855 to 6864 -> 0.127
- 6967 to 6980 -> 0.073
